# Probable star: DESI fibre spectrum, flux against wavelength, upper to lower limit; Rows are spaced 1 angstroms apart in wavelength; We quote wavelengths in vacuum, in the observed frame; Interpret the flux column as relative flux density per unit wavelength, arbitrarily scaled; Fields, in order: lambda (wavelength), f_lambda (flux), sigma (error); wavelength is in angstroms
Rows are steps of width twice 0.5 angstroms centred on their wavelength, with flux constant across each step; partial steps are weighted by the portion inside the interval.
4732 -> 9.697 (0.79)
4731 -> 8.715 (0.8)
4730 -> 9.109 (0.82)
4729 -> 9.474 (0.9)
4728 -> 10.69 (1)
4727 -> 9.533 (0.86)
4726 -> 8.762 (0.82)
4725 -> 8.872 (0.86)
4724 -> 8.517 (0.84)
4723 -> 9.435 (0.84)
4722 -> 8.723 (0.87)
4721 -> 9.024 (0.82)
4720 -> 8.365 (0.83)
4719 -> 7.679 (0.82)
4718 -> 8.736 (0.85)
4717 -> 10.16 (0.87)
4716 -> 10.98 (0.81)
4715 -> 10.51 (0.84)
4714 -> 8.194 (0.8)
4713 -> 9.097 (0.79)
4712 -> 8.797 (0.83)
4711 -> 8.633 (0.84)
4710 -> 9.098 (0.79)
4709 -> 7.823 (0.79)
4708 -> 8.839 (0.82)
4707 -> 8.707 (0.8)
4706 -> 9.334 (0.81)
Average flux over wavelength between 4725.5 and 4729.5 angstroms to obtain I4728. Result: 9.61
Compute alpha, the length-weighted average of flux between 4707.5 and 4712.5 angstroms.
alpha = 8.64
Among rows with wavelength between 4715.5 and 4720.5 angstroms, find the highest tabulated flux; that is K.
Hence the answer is 10.98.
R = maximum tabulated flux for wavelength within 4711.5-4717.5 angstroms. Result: 10.98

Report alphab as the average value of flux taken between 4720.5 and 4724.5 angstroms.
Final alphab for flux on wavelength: 8.92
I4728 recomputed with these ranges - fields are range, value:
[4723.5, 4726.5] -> 8.72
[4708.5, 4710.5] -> 8.46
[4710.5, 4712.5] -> 8.71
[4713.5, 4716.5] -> 9.89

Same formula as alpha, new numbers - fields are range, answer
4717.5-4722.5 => 8.51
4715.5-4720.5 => 9.18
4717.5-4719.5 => 8.21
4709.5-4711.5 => 8.87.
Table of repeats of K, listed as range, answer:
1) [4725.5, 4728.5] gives 10.69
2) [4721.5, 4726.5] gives 9.435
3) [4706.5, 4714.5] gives 9.098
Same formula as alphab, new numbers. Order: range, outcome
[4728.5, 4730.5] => 9.29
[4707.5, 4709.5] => 8.33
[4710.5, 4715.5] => 9.05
